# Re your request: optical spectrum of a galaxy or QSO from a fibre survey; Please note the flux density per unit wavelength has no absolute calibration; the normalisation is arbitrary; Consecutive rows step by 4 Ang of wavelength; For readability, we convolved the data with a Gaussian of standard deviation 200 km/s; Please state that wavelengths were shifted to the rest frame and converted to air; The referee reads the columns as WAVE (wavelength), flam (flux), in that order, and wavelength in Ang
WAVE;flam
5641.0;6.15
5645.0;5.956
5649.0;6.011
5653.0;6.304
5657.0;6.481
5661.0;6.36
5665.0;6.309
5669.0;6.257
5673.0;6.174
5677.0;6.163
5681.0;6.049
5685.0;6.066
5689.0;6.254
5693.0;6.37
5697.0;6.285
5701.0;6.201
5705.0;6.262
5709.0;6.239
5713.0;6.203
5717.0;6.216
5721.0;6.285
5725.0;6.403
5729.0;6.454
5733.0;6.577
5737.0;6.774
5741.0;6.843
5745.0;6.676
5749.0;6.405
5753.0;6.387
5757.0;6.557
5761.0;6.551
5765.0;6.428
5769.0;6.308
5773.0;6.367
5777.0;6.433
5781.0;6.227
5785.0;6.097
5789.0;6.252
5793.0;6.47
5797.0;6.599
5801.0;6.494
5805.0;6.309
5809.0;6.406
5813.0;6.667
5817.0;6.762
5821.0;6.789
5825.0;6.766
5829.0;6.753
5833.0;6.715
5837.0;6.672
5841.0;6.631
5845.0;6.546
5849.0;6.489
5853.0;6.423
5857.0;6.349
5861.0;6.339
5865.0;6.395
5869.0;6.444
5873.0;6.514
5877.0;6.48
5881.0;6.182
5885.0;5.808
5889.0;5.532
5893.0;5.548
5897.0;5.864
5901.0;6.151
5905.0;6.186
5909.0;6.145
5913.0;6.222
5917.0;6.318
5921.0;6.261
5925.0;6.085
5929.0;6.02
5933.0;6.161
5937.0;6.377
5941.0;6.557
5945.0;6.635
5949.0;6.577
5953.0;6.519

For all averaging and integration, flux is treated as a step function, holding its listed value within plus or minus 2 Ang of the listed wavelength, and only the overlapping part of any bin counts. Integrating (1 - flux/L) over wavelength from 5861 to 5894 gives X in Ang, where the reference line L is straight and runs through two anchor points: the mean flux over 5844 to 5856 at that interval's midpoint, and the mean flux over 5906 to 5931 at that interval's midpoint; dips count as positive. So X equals 1.1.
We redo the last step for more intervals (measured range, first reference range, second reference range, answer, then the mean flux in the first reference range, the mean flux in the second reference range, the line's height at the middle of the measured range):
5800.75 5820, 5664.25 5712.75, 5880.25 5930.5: -1.4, 6.22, 6.02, 6.11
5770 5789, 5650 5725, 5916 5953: 0.0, 6.25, 6.34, 6.28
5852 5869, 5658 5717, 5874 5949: -0.6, 6.23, 6.16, 6.17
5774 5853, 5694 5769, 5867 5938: -3.1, 6.43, 6.12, 6.28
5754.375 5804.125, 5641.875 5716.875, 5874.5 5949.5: -1.6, 6.22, 6.16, 6.19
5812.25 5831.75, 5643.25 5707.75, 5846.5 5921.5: -1.7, 6.22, 6.19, 6.2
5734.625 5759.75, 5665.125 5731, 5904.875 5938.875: -1.5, 6.24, 6.2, 6.23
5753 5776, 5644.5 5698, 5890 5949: -0.8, 6.22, 6.18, 6.21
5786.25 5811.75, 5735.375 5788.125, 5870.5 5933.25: -0.2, 6.46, 6.09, 6.36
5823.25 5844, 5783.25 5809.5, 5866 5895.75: -1.5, 6.38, 6.08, 6.24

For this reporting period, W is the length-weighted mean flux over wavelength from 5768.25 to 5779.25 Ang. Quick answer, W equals 6.37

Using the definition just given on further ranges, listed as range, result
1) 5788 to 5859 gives 6.57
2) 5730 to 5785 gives 6.49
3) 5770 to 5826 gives 6.47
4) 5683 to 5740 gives 6.34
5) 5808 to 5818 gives 6.62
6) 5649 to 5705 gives 6.24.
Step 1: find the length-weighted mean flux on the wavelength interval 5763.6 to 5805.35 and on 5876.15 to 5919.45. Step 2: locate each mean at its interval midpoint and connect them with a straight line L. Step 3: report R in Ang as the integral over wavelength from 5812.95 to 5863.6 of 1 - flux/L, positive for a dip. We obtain -3.2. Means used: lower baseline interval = 6.36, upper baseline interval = 6.03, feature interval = 6.6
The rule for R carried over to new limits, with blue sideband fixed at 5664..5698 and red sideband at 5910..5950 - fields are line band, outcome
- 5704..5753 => -1.7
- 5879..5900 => 1.6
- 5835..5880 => -1.4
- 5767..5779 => -0.2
